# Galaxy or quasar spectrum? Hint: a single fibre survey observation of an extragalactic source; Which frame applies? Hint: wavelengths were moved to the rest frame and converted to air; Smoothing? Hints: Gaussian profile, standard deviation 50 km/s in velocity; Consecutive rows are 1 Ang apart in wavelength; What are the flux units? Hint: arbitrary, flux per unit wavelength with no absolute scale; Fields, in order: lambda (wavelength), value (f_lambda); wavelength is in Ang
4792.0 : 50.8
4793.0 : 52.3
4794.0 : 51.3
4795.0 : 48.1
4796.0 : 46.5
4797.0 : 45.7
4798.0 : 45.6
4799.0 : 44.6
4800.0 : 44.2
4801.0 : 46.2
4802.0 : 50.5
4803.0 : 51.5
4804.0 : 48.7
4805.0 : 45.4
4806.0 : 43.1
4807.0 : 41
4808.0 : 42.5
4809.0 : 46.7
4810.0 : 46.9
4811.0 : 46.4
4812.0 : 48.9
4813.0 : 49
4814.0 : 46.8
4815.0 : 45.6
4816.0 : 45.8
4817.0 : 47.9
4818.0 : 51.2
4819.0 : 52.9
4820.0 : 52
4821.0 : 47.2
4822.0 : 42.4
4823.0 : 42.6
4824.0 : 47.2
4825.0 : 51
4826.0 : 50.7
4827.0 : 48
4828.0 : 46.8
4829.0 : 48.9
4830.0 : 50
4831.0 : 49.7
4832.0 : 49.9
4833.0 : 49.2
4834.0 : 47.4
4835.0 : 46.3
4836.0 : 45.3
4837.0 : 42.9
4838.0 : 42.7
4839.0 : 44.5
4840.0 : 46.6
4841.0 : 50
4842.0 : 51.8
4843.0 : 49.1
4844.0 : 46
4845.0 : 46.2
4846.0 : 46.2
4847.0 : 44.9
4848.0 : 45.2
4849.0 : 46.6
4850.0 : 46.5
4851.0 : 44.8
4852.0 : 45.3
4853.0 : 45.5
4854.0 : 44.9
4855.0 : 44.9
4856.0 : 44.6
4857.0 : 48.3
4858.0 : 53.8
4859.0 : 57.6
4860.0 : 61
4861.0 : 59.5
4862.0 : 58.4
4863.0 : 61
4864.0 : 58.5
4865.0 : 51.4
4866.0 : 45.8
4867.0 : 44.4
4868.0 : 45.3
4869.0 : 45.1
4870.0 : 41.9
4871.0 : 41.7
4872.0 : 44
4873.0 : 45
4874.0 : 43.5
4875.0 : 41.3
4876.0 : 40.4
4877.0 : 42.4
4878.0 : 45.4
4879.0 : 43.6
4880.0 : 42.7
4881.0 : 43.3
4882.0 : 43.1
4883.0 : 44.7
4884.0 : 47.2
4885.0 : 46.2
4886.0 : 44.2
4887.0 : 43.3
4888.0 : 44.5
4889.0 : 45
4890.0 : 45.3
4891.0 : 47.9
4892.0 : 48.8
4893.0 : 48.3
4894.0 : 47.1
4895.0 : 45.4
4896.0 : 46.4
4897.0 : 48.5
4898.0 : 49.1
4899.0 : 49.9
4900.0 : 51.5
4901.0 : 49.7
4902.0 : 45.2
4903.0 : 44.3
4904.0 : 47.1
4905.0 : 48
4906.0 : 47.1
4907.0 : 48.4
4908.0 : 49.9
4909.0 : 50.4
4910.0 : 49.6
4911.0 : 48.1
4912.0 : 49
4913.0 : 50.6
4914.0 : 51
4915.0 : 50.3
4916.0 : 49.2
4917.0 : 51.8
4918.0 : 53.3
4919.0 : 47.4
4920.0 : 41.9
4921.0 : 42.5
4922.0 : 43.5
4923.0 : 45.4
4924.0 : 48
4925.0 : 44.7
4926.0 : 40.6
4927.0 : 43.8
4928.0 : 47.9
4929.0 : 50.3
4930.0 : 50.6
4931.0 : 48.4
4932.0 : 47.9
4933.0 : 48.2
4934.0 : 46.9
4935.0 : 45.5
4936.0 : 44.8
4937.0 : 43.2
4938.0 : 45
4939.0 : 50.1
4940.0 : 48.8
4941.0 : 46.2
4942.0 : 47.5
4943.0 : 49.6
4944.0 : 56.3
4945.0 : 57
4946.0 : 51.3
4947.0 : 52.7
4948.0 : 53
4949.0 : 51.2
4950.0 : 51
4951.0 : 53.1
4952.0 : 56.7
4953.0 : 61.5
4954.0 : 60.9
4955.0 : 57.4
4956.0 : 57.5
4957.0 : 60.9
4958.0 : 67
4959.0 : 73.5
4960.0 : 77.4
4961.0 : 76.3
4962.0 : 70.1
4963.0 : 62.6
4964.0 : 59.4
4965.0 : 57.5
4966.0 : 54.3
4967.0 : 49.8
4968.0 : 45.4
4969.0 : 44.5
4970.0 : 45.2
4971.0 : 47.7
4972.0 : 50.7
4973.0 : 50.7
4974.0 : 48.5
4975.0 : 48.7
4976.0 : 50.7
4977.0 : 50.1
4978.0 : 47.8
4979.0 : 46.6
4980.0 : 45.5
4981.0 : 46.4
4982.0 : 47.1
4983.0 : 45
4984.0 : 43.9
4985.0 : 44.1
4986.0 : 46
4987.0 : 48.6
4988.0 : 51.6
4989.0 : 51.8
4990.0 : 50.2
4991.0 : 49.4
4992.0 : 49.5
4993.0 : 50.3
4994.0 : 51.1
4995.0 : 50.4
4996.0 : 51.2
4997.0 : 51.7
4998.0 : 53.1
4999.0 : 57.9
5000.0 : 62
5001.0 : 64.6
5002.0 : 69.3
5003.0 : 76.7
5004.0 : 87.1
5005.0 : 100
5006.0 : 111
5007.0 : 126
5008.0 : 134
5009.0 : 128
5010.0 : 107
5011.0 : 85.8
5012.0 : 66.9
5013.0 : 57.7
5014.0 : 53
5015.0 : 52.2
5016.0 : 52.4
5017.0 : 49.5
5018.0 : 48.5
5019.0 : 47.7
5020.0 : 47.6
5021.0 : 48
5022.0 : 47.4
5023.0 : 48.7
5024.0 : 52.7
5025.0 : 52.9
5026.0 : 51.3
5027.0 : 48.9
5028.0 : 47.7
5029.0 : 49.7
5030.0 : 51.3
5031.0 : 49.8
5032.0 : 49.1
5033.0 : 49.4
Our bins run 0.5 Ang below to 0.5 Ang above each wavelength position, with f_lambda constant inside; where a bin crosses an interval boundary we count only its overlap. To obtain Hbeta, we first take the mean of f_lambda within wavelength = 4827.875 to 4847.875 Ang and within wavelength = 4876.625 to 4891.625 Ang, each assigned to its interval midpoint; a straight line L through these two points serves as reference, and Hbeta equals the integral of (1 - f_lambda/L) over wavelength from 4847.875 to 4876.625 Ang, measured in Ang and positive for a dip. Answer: -1.4 Ang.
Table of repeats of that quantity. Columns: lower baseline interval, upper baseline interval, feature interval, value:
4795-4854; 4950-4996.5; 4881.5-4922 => 2.2 Ang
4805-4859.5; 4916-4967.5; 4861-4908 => 2.9 Ang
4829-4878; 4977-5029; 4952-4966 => -1.8 Ang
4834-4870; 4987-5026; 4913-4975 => 6.9 Ang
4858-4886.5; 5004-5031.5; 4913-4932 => 2.5 Ang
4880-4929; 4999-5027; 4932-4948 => 1.7 Ang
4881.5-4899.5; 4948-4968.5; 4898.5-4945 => 4.1 Ang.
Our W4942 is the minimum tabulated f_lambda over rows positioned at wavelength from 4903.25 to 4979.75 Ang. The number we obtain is 40.6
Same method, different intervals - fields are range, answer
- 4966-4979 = 44.5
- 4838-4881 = 40.4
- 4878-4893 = 42.7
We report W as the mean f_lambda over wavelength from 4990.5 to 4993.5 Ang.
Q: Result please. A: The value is 49.7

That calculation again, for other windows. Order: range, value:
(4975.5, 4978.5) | 49.5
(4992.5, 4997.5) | 50.9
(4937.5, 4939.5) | 47.5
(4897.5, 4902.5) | 49.1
